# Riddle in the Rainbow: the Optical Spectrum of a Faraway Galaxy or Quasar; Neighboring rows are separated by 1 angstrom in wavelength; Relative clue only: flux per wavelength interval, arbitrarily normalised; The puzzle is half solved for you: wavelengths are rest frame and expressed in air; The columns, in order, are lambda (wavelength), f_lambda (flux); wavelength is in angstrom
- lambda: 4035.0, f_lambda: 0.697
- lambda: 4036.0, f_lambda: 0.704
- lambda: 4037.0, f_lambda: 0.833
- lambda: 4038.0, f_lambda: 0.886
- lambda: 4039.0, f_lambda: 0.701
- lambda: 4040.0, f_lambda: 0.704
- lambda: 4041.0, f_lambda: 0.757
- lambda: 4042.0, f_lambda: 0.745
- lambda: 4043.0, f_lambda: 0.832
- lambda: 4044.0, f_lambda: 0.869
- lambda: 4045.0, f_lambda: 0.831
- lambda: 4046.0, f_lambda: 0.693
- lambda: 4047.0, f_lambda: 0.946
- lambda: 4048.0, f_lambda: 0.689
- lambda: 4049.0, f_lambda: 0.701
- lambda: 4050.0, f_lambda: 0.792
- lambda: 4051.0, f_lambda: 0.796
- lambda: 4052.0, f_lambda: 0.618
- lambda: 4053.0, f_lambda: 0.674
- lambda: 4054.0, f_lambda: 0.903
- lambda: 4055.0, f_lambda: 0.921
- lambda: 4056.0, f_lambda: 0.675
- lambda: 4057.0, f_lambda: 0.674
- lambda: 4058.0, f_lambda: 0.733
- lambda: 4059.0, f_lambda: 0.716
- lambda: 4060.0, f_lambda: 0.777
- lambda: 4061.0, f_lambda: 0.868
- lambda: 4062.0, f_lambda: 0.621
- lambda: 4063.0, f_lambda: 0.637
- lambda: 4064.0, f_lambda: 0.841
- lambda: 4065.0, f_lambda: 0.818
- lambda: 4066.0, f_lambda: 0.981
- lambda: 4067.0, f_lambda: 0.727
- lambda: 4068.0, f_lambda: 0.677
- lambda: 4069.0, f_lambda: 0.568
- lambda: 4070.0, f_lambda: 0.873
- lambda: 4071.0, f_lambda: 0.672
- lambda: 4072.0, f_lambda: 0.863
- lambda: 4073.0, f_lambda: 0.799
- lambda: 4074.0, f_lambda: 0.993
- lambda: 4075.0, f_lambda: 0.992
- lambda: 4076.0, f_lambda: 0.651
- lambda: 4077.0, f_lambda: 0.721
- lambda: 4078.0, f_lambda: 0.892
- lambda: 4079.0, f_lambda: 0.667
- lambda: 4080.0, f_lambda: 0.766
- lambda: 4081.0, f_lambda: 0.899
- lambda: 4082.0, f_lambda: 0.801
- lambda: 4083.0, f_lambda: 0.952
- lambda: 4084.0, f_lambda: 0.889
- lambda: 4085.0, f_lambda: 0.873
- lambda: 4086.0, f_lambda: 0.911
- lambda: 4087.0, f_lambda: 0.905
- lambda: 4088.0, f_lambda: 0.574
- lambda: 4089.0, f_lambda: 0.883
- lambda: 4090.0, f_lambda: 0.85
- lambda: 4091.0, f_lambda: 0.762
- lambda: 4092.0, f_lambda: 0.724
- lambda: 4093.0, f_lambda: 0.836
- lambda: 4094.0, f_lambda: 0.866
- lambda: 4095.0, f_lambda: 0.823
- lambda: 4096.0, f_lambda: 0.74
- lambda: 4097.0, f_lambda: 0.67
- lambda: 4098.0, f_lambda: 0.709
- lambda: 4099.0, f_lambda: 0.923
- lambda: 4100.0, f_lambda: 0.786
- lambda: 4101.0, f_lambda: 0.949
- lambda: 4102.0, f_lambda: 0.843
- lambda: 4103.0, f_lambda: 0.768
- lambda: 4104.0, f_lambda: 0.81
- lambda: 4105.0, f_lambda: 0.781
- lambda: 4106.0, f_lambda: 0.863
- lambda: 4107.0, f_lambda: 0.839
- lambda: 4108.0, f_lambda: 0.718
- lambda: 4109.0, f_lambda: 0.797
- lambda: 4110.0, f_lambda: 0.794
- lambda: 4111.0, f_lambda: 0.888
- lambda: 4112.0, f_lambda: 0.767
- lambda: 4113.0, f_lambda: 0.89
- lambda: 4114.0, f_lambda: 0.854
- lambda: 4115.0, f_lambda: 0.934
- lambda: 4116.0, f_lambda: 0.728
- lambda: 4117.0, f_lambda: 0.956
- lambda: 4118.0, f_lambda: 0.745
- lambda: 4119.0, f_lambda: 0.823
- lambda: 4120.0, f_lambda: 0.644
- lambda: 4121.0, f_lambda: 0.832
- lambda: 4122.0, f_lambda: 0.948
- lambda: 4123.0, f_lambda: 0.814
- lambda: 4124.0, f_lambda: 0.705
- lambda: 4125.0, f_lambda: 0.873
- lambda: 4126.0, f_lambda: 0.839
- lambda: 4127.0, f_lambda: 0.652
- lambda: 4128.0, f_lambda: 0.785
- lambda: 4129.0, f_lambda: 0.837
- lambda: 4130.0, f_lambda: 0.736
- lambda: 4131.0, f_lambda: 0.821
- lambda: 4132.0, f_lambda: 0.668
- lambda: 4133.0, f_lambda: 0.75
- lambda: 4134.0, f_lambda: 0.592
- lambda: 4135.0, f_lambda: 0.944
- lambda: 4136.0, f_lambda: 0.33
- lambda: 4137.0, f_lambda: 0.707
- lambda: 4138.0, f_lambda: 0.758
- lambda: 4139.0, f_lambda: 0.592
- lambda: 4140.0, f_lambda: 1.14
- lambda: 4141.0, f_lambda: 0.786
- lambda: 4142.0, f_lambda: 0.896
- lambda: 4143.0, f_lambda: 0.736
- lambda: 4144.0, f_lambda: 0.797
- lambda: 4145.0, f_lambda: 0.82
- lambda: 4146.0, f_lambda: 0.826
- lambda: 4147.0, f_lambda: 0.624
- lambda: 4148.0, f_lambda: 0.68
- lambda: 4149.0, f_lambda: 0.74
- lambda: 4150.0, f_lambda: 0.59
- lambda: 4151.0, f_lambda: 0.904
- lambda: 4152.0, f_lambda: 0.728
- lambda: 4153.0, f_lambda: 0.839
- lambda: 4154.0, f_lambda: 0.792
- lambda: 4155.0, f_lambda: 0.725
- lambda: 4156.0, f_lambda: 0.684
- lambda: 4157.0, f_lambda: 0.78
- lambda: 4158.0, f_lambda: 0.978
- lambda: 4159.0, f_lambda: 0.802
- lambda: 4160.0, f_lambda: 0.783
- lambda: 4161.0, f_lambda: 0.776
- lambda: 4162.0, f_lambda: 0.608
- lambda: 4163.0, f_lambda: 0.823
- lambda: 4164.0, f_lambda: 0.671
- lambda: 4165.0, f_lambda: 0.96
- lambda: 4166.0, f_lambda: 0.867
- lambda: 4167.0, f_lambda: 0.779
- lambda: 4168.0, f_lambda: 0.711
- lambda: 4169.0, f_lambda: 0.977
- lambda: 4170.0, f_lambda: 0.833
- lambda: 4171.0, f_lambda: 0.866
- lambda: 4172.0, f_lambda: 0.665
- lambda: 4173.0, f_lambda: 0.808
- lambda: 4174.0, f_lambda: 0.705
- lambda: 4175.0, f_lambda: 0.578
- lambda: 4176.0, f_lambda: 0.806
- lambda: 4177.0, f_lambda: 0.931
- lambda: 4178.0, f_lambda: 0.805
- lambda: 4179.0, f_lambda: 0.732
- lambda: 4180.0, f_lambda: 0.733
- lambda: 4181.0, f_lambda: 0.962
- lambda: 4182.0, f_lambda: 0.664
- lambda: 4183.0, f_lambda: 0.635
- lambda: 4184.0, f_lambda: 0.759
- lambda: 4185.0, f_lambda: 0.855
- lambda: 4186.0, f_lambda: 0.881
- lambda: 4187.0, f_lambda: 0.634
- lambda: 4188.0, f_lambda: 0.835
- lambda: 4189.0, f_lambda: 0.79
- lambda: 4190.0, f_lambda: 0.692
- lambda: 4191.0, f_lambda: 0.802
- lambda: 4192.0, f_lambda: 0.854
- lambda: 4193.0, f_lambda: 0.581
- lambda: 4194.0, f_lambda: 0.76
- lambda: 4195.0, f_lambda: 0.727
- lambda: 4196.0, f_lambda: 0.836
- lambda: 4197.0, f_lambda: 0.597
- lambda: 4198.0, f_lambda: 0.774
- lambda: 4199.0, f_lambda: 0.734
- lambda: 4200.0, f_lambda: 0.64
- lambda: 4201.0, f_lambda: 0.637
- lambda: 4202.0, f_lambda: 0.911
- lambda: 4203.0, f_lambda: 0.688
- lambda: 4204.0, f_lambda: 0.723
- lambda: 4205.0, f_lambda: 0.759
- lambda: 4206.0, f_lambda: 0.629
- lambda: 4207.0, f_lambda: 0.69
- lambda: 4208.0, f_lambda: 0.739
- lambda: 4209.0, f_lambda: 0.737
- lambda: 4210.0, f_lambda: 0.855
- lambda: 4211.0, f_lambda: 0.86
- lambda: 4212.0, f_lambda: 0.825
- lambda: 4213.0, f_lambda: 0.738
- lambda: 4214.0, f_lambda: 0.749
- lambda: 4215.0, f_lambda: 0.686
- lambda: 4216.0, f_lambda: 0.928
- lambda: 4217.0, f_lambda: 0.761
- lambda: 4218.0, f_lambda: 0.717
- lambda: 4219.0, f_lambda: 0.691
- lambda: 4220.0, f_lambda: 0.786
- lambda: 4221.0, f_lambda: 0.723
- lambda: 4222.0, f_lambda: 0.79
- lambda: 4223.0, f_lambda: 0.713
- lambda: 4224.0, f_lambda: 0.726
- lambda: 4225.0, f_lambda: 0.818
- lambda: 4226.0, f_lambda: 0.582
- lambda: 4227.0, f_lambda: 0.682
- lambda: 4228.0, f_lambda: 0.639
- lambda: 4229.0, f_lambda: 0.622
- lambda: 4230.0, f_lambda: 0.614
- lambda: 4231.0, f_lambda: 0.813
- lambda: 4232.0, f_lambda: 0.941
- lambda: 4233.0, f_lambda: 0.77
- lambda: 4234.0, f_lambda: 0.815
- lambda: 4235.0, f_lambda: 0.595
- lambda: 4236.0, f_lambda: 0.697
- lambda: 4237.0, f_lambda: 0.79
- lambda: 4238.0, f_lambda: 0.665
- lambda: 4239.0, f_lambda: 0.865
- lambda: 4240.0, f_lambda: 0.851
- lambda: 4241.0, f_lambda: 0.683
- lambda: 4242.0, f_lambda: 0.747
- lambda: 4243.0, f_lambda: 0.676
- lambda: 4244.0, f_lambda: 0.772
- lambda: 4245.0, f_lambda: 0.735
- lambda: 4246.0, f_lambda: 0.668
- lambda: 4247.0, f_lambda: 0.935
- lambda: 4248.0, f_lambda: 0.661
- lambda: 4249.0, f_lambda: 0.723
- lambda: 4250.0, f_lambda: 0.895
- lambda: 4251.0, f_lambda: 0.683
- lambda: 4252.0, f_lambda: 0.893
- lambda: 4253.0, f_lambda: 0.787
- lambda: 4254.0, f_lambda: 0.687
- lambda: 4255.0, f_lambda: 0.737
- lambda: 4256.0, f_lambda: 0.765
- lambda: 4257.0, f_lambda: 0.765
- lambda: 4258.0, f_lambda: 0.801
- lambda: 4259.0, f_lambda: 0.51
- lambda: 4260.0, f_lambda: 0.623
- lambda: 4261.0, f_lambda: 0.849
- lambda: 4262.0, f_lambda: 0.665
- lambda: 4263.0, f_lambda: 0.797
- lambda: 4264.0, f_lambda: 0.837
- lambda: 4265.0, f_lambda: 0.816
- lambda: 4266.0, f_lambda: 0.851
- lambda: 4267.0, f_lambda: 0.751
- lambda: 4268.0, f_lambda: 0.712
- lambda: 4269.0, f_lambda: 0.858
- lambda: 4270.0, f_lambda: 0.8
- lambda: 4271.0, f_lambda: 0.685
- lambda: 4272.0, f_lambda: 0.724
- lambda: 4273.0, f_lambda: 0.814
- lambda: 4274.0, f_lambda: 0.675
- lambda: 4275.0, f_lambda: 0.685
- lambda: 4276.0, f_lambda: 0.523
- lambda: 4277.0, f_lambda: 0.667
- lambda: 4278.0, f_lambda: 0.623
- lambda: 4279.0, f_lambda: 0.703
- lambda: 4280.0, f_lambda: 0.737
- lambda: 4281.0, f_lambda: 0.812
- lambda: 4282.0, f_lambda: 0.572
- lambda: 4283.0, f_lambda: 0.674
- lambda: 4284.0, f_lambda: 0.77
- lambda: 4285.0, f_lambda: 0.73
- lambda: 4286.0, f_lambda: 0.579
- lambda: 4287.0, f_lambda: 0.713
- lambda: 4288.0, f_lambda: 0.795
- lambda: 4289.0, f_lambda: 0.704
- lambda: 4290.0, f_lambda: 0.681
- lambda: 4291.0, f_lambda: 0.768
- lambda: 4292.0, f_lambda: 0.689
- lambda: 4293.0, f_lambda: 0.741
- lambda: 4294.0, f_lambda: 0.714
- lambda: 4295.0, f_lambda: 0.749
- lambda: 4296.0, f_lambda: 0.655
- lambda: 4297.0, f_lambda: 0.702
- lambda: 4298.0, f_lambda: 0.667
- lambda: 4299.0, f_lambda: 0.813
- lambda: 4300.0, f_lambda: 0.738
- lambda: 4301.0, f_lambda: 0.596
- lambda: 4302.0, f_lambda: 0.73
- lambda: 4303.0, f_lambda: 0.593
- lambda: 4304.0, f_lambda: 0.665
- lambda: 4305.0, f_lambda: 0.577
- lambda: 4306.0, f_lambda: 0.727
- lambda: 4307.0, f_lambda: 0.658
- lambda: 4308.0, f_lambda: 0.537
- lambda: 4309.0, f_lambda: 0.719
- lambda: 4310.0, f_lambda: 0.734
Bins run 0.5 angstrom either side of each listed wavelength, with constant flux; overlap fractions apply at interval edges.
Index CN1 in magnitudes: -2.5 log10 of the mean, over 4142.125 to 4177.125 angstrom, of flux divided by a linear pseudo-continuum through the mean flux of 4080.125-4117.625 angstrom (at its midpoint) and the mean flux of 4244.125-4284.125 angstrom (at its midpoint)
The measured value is 0.02 mag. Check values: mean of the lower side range 0.825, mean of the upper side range 0.737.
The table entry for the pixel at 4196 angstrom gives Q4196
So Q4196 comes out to 0.836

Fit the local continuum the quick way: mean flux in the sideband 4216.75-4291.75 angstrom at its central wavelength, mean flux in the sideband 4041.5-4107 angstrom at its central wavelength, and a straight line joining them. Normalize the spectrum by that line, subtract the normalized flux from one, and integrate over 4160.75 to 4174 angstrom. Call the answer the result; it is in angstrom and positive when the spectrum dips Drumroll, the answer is -0.5 angstrom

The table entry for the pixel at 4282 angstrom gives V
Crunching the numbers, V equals 0.572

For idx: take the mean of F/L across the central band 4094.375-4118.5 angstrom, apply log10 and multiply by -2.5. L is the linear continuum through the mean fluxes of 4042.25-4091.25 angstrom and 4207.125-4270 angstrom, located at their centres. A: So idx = -0.05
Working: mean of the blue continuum 0.791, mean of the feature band 0.816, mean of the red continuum 0.753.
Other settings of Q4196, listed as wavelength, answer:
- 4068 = 0.677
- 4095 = 0.823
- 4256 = 0.765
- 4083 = 0.952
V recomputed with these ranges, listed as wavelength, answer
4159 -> 0.802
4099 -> 0.923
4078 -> 0.892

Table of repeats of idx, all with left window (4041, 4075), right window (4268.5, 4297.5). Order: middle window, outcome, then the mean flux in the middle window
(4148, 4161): -0.040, 0.775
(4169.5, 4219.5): -0.030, 0.756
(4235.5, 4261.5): -0.044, 0.749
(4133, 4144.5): -0.001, 0.752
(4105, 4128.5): -0.074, 0.812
